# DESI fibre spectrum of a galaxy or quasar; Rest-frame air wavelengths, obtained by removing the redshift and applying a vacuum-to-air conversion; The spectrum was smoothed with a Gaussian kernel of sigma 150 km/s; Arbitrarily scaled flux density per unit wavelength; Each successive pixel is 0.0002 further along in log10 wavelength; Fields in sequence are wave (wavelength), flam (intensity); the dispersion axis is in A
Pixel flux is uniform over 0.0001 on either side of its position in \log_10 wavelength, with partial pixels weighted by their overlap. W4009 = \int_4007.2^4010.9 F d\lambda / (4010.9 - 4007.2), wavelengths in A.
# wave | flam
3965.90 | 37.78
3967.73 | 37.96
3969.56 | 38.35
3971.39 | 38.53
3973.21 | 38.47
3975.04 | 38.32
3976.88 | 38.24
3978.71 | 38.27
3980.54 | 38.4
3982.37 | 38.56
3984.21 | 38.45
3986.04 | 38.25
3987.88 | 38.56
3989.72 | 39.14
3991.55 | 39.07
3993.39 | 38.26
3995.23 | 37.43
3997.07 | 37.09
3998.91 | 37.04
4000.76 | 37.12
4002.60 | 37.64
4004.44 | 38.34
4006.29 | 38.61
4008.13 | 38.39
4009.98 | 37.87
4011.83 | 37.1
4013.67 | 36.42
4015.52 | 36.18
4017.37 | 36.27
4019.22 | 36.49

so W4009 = 38.1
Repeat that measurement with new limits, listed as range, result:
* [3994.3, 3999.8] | 37.2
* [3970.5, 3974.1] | 38.6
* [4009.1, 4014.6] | 37.1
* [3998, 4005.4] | 37.5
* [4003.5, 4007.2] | 38.5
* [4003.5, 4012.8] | 38.1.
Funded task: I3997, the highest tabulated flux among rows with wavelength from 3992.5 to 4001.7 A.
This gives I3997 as 38.26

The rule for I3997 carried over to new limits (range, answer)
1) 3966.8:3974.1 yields 38.53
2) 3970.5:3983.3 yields 38.56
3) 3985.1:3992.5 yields 39.14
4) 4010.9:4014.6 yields 37.1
